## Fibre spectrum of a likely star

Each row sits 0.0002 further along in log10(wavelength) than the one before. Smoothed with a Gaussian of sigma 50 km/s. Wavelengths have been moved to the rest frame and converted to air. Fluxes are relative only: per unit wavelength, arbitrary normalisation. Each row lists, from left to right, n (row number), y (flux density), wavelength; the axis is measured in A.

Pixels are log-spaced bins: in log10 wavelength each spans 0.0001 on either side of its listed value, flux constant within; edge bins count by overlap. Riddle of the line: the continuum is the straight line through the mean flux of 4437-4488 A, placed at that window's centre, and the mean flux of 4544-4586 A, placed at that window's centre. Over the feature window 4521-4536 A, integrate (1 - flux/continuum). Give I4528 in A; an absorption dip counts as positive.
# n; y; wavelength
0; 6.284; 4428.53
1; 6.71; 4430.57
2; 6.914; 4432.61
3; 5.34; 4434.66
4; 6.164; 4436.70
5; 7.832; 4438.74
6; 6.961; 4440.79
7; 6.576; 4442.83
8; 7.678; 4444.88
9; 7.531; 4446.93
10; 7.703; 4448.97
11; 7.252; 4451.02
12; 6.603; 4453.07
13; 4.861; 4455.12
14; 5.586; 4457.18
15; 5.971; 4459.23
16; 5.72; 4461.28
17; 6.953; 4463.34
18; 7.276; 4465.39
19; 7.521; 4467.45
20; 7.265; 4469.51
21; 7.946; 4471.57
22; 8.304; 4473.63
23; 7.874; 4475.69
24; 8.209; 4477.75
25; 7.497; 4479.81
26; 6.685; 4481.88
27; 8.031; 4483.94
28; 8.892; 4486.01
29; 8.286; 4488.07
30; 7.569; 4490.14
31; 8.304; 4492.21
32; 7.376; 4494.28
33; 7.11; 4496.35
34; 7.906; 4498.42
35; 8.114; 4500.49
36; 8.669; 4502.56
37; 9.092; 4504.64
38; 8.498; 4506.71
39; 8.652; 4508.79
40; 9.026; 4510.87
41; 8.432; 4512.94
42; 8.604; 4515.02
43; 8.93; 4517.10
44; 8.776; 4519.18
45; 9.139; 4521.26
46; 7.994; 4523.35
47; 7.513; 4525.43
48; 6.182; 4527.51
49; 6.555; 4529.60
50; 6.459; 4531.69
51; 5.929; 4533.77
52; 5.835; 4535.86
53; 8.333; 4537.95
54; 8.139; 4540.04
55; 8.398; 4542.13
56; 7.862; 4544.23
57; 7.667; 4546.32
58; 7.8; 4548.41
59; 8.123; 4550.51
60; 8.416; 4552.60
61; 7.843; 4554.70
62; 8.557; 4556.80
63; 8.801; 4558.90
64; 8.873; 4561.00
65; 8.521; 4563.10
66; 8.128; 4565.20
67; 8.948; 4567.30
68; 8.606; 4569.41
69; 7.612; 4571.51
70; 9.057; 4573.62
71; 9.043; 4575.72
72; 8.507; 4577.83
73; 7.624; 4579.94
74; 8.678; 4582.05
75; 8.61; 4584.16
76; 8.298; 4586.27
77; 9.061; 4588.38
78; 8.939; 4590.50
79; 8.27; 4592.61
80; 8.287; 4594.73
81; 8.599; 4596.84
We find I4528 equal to 2.0 A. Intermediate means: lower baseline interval 7.2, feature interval 6.9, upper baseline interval 8.37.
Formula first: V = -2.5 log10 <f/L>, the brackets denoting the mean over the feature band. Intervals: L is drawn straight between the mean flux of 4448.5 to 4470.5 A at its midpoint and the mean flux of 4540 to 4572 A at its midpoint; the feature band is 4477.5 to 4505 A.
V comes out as -0.12 mag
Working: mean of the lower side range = 6.58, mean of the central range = 7.95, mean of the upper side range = 8.28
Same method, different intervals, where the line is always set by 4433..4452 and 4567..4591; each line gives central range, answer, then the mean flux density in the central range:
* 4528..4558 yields 0.085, 7.55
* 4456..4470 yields 0.106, 6.57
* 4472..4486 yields -0.062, 7.86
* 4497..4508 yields -0.098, 8.41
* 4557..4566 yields -0.030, 8.59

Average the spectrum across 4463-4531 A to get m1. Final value 7.98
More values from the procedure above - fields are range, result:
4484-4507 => 8.15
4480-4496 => 7.82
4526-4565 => 7.69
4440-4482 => 7.06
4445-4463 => 6.49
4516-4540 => 7.45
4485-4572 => 8.06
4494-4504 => 7.92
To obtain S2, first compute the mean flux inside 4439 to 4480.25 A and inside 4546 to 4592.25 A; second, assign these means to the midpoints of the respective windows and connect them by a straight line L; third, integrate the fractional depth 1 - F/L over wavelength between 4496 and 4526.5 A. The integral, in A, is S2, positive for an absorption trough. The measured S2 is -2.90 A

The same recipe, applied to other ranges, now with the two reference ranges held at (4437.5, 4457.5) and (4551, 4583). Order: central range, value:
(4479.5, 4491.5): -0.7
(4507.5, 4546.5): 0.6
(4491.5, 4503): -0.5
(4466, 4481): -1.1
